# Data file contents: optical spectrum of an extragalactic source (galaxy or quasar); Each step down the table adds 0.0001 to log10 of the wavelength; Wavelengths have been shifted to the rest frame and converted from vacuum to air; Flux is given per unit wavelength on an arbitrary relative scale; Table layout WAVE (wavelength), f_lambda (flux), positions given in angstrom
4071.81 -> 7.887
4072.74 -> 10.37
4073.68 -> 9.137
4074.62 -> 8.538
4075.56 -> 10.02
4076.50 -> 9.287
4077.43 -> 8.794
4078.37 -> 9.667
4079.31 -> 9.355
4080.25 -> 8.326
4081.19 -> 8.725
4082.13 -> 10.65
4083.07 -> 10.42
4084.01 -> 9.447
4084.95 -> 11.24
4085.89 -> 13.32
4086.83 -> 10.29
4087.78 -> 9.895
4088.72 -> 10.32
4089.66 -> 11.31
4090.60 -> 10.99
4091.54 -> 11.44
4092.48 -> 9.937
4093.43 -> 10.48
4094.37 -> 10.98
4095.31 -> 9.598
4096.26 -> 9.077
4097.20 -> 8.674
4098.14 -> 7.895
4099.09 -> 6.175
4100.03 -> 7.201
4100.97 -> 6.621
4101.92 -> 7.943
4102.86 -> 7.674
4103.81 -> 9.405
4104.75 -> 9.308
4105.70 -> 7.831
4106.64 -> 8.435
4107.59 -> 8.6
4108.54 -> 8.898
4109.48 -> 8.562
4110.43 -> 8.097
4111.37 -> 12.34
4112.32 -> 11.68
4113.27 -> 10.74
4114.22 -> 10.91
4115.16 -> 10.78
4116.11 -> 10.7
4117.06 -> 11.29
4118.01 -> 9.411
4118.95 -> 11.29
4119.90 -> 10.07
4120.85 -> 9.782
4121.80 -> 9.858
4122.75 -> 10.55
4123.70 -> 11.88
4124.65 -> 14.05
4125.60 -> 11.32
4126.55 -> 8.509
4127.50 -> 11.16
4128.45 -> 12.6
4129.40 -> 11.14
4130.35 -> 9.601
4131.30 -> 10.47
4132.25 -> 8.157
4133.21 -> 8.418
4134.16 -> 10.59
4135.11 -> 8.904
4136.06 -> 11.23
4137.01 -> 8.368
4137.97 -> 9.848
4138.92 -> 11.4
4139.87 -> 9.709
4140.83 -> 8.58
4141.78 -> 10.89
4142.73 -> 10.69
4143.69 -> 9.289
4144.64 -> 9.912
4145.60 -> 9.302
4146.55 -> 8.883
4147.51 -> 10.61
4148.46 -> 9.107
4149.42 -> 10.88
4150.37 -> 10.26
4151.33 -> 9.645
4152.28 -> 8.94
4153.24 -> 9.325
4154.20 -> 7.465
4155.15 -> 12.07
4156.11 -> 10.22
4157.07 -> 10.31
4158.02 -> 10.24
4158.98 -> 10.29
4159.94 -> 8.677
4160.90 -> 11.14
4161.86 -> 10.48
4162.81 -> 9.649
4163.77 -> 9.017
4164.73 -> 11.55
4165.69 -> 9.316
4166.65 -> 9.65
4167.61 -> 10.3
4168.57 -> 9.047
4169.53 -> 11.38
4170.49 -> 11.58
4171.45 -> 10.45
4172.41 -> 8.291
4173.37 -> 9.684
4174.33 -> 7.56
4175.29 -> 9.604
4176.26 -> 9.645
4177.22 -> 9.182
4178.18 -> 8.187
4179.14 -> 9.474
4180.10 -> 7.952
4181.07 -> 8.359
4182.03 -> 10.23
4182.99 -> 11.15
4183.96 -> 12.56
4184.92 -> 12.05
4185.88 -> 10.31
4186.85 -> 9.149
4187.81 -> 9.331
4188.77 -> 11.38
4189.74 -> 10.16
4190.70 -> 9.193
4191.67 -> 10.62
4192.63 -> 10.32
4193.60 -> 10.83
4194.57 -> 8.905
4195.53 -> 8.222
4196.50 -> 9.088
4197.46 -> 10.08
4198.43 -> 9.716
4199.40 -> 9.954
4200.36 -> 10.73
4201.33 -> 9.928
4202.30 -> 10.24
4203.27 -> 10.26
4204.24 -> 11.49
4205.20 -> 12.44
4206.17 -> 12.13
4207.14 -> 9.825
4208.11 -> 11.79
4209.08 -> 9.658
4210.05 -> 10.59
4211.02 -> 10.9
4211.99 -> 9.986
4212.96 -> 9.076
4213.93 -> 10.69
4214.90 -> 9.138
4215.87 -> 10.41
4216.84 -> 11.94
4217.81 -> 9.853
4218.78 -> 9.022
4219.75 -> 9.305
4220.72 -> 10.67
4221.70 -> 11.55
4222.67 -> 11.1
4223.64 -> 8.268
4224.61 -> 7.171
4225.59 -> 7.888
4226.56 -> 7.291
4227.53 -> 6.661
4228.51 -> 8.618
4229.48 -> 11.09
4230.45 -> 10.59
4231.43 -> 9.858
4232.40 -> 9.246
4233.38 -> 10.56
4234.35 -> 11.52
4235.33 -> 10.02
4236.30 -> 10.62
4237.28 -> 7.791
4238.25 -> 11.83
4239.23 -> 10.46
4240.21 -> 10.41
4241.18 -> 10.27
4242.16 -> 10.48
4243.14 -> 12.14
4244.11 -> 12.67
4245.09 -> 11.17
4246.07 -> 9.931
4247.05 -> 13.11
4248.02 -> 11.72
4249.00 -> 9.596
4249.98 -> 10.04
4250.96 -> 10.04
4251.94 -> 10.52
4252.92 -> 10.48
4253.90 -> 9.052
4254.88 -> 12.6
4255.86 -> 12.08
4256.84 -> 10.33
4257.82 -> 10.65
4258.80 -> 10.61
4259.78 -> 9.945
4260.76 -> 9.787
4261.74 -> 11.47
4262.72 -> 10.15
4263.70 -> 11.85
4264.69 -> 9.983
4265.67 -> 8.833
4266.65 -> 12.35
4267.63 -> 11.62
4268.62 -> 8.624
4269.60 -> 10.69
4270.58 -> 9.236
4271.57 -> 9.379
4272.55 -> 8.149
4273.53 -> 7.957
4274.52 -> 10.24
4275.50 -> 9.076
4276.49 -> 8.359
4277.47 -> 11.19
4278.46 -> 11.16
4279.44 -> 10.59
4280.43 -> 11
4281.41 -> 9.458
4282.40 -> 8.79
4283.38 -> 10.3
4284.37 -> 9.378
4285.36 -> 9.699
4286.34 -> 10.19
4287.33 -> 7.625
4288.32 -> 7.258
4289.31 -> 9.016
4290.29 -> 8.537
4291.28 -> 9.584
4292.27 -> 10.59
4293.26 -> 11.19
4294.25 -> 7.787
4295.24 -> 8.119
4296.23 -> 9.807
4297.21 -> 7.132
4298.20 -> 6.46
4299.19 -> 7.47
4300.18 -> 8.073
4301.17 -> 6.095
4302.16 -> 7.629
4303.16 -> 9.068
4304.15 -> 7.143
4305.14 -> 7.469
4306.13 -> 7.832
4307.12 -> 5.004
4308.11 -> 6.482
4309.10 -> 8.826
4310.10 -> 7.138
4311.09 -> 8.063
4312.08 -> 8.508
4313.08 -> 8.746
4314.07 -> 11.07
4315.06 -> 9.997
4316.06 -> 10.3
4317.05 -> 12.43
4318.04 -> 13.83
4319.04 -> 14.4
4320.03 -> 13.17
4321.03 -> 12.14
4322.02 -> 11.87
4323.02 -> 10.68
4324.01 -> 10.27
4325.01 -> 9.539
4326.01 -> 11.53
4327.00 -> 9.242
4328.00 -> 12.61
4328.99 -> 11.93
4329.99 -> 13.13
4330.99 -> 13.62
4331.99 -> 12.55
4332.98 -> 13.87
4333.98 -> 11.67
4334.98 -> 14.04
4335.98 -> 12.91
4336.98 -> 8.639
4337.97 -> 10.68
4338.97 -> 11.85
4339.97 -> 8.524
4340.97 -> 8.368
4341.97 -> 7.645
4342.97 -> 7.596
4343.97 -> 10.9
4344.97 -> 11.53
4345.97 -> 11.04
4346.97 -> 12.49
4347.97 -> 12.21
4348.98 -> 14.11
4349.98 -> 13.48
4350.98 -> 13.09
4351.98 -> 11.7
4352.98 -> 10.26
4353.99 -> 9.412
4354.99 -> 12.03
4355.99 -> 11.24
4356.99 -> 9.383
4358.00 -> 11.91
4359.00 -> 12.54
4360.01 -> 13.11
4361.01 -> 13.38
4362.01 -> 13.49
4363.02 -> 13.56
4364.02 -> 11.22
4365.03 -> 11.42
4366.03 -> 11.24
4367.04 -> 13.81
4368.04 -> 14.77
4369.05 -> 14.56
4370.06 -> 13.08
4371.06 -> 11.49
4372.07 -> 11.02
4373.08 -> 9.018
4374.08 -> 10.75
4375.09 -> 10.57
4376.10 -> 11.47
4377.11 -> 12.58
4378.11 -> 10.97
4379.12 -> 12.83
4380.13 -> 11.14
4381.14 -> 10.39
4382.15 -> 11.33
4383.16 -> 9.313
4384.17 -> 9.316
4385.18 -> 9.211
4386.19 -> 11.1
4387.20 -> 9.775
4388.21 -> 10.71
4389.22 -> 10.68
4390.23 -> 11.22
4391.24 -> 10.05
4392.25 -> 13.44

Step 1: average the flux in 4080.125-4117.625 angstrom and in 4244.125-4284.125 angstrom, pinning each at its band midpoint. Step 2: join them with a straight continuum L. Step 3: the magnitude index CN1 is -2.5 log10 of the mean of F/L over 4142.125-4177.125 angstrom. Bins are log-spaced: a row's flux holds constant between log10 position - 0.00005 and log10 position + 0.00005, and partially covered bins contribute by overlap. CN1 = 0.01 mag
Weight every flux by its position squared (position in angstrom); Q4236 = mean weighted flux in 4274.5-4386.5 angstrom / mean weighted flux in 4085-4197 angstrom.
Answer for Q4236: 1.17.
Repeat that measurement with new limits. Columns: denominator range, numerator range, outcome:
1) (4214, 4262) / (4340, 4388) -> 1.18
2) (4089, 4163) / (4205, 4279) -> 1.10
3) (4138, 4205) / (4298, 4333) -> 1.07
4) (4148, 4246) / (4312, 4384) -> 1.24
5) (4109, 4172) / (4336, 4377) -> 1.25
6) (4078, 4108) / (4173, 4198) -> 1.08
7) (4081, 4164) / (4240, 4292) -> 1.10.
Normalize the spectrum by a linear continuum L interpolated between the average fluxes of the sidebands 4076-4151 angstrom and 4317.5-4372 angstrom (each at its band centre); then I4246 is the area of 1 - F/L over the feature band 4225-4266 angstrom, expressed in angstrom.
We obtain 2.5 angstrom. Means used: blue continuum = 9.87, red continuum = 11.8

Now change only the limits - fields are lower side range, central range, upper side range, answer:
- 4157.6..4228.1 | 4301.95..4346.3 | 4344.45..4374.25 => 4.9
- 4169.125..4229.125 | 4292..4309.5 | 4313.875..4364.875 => 5.1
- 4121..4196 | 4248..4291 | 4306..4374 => 3.1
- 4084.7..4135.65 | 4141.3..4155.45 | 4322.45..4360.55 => 0.5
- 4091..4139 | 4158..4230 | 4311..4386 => 3.0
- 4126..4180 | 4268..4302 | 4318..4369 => 6.4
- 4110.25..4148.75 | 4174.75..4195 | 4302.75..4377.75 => 1.1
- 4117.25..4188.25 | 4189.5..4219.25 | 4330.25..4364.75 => 0.6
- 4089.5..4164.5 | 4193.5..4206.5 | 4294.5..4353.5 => -0.3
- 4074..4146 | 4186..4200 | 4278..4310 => -0.8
